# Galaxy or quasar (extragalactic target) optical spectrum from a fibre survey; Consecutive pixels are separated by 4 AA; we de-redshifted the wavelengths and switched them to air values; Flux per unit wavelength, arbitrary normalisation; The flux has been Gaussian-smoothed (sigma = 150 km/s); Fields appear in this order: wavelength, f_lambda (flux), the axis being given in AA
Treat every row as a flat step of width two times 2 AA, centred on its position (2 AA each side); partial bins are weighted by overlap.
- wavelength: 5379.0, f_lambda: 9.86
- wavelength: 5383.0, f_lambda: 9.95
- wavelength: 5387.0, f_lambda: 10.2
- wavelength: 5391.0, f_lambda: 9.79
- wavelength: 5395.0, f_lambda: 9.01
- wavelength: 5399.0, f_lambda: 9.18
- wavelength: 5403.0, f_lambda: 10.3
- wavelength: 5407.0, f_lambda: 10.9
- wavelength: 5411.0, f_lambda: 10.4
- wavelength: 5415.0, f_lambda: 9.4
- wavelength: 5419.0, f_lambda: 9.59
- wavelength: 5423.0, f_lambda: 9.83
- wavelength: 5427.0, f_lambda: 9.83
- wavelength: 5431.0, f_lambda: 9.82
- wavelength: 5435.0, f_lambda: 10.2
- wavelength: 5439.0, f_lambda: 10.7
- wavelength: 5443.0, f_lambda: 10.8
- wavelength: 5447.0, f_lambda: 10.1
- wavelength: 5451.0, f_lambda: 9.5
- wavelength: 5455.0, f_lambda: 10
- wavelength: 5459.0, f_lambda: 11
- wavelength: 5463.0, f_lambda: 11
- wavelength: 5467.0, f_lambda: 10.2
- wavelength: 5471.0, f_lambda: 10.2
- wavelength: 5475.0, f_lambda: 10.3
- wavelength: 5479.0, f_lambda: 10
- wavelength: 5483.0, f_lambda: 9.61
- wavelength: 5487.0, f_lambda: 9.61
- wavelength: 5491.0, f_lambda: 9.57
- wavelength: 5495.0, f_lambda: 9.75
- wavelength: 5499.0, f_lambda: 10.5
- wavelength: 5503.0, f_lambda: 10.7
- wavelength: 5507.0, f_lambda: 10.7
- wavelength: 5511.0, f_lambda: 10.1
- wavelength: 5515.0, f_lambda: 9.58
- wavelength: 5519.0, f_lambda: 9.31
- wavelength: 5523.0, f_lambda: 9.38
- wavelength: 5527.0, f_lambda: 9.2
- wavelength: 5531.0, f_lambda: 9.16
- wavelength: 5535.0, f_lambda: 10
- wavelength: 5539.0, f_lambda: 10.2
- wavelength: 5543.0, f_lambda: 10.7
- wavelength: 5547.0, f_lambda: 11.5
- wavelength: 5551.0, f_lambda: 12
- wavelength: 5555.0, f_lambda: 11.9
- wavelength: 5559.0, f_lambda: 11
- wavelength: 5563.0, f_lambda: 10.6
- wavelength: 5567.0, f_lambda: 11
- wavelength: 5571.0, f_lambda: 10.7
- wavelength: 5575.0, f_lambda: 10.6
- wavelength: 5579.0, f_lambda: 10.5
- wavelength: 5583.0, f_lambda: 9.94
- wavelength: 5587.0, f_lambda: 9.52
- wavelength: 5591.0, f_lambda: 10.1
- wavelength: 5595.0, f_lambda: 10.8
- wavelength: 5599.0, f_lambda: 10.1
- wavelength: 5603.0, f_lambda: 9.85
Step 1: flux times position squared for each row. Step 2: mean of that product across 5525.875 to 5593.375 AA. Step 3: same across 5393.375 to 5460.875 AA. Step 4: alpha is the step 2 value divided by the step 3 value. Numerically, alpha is 1.1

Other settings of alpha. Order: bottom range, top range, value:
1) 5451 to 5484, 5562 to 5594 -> 1.05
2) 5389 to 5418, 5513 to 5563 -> 1.10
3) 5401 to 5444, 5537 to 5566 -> 1.15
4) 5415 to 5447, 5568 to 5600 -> 1.08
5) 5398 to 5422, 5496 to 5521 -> 1.05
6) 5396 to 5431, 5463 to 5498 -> 1.03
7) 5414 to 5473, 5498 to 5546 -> 1.01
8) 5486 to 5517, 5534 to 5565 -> 1.11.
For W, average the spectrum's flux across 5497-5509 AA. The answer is 10.6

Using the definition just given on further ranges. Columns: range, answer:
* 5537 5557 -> 11.3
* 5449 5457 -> 9.75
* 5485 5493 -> 9.59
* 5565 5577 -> 10.8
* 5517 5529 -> 9.3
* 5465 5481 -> 10.2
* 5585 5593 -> 9.81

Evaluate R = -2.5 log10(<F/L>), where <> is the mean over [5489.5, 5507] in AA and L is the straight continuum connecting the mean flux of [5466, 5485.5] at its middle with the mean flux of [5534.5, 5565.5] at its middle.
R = 0.014 mag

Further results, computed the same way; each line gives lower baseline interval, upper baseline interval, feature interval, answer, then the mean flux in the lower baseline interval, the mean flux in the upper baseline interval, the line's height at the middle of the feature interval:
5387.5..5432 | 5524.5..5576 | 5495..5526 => 0.04 mag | 9.84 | 10.6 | 10.4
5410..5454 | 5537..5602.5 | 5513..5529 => 0.12 mag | 10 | 10.7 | 10.4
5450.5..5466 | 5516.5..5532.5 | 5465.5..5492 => 0.02 mag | 10.4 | 9.28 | 10.1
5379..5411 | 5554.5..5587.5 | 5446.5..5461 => 0.00 mag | 9.93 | 10.6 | 10.2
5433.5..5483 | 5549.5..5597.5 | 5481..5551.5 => 0.05 mag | 10.3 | 10.7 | 10.5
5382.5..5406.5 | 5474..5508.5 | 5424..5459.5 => -0.03 mag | 9.8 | 10.1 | 9.93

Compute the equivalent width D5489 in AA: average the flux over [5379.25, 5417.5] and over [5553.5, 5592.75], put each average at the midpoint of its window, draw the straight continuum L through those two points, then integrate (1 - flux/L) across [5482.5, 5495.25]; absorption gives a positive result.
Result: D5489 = 0.8 AA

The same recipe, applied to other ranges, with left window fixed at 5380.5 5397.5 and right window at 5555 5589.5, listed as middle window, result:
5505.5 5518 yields 0.3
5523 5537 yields 1.2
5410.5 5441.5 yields -0.2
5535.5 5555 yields -1.2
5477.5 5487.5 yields 0.4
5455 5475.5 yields -0.9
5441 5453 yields -0.2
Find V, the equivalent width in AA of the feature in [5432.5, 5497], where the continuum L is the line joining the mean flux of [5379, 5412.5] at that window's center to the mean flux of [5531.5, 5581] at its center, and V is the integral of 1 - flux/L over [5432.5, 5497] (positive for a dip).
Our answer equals 1.09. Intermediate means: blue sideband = 9.95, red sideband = 10.8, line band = 10.2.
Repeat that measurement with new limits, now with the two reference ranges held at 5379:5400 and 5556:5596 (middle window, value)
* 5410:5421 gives 0.05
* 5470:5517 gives 0.40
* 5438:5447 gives -0.64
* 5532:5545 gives 0.16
